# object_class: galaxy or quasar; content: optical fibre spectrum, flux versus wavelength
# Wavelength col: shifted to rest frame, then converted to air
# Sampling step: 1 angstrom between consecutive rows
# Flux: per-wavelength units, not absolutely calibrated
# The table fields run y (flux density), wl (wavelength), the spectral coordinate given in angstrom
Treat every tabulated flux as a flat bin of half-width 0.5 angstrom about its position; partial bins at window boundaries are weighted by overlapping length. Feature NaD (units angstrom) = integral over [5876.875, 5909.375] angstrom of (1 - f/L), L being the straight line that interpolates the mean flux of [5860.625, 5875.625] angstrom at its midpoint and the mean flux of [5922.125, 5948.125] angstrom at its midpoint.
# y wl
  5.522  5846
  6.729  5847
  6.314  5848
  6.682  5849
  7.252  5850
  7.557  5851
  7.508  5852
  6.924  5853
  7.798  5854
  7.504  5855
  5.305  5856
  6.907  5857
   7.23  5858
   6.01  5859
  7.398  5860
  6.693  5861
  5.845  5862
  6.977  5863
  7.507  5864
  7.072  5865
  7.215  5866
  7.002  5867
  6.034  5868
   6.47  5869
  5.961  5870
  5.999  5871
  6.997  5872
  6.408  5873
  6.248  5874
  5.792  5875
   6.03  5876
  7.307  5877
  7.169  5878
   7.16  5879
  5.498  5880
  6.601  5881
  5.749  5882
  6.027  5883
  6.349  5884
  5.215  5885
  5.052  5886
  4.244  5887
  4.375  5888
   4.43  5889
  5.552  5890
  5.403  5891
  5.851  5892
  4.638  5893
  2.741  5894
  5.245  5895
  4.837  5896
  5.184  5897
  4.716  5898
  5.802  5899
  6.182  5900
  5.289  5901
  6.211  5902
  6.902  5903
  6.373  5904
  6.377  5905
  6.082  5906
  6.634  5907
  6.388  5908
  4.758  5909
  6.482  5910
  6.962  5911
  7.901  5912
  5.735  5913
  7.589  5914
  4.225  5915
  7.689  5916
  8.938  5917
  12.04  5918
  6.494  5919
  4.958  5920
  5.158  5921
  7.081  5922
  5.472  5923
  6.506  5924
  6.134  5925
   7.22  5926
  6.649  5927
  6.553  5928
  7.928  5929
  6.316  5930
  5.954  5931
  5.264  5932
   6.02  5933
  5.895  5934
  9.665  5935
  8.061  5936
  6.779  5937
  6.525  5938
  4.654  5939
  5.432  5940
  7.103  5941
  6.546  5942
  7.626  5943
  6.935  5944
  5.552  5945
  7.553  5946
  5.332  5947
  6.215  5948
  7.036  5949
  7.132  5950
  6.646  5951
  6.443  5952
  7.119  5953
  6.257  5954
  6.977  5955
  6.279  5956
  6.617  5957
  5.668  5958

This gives 4.5 angstrom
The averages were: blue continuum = 6.54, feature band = 5.63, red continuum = 6.55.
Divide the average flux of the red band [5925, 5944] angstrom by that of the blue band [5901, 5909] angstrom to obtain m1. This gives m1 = 1.1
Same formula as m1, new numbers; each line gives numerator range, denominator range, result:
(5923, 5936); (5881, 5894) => 1.29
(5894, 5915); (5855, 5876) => 0.91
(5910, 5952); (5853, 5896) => 1.10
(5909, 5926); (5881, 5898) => 1.33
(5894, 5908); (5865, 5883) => 0.89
